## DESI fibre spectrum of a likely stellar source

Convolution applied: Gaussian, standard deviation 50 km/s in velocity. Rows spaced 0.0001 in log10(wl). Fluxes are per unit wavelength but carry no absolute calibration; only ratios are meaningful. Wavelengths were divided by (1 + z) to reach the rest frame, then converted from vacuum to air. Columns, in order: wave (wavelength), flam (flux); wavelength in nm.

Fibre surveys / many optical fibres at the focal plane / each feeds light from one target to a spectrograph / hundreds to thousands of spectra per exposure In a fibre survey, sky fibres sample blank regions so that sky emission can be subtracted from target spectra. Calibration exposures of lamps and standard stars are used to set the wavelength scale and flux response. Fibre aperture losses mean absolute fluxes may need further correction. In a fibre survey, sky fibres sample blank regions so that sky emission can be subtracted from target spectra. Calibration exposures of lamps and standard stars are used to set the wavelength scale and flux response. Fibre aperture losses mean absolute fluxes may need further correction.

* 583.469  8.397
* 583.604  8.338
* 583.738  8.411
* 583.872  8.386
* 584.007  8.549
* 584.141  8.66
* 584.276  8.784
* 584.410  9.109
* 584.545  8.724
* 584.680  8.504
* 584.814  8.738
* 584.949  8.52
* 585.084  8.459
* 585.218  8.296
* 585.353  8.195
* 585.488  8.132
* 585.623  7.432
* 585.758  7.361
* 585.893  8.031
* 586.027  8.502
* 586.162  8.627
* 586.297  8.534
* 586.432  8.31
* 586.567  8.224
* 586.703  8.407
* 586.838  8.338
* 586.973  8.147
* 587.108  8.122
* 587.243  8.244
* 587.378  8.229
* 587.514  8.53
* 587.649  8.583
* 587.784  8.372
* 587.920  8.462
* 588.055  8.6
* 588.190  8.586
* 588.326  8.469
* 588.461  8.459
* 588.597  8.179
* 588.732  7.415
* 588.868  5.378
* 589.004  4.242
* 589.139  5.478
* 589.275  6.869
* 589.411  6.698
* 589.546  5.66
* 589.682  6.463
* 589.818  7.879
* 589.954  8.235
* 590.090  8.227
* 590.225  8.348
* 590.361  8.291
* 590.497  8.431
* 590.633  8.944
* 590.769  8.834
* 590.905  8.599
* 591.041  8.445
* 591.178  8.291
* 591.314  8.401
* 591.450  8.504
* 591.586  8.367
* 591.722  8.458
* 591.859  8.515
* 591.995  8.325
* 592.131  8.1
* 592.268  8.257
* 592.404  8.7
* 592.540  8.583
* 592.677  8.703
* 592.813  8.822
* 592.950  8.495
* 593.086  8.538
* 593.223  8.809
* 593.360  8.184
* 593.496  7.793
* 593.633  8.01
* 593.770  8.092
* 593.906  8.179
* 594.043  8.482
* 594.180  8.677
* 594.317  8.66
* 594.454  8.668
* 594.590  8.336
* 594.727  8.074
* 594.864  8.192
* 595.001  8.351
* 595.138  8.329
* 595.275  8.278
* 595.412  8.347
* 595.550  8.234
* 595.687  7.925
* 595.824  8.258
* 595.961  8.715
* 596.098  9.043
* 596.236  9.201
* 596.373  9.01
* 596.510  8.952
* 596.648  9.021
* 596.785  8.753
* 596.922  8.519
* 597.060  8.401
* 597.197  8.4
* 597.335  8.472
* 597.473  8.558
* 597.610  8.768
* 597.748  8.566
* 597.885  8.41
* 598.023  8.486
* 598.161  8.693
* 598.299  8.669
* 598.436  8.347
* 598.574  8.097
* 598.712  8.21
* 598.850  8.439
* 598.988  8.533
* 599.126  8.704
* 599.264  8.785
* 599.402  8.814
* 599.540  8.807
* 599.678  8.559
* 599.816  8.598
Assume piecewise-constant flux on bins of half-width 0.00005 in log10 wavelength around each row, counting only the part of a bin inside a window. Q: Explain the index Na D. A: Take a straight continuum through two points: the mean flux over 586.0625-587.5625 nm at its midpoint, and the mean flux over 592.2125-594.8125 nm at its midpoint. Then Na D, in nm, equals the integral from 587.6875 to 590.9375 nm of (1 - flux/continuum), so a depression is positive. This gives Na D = 0.29 nm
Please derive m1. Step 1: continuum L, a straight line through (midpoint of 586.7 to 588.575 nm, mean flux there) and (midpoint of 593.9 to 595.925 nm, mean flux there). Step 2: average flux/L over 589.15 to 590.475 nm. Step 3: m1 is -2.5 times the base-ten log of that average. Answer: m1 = 0.14 mag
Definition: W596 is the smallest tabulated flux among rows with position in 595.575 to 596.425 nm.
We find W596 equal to 7.925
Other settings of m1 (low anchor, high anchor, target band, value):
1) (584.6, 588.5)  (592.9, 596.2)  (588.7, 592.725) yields 0.08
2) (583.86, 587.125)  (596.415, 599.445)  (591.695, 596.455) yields 0.01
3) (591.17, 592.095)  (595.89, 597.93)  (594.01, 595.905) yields 0.03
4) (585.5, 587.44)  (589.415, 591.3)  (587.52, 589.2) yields 0.07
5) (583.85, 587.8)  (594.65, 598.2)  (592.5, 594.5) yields 0.01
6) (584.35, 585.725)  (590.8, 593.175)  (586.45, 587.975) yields 0.01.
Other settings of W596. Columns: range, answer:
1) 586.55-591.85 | 4.242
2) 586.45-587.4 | 8.122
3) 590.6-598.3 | 7.793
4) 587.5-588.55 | 8.372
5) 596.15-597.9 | 8.4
